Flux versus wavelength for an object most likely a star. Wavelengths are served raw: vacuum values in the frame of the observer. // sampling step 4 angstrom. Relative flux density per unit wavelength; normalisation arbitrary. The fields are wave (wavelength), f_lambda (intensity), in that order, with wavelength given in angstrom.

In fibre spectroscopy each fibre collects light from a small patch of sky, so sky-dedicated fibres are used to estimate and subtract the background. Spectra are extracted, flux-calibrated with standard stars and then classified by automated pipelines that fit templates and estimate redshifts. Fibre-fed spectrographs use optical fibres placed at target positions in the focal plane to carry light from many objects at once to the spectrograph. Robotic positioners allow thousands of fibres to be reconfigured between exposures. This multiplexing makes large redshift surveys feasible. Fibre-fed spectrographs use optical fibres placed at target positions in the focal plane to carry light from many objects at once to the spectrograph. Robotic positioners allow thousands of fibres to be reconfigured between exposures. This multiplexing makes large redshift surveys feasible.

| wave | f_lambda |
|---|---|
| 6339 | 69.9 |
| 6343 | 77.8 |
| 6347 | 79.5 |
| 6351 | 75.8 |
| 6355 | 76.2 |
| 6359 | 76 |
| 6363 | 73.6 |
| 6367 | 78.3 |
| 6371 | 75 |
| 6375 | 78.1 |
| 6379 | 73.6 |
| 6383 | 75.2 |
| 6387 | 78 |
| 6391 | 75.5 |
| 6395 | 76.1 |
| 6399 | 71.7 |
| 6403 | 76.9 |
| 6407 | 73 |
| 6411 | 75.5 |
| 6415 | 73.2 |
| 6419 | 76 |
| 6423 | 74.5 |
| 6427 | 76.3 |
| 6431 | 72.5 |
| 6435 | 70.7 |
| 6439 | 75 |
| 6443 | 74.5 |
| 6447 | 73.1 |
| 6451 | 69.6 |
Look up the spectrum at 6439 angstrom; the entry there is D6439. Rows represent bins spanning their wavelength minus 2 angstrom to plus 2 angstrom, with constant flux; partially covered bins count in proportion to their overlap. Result 75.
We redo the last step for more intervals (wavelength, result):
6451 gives 69.6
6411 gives 75.5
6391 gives 75.5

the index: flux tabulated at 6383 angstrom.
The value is 75.2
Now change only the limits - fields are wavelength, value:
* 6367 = 78.3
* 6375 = 78.1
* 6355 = 76.2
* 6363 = 73.6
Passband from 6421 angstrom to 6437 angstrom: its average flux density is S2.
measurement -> 73.5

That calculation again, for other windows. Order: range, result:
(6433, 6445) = 73.4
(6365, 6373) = 76.7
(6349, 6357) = 76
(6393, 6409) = 74.4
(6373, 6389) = 76.2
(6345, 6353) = 77.7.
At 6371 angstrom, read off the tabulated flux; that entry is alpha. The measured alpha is 75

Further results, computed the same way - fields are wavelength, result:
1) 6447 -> 73.1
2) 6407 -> 73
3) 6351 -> 75.8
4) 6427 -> 76.3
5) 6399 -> 71.7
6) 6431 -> 72.5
